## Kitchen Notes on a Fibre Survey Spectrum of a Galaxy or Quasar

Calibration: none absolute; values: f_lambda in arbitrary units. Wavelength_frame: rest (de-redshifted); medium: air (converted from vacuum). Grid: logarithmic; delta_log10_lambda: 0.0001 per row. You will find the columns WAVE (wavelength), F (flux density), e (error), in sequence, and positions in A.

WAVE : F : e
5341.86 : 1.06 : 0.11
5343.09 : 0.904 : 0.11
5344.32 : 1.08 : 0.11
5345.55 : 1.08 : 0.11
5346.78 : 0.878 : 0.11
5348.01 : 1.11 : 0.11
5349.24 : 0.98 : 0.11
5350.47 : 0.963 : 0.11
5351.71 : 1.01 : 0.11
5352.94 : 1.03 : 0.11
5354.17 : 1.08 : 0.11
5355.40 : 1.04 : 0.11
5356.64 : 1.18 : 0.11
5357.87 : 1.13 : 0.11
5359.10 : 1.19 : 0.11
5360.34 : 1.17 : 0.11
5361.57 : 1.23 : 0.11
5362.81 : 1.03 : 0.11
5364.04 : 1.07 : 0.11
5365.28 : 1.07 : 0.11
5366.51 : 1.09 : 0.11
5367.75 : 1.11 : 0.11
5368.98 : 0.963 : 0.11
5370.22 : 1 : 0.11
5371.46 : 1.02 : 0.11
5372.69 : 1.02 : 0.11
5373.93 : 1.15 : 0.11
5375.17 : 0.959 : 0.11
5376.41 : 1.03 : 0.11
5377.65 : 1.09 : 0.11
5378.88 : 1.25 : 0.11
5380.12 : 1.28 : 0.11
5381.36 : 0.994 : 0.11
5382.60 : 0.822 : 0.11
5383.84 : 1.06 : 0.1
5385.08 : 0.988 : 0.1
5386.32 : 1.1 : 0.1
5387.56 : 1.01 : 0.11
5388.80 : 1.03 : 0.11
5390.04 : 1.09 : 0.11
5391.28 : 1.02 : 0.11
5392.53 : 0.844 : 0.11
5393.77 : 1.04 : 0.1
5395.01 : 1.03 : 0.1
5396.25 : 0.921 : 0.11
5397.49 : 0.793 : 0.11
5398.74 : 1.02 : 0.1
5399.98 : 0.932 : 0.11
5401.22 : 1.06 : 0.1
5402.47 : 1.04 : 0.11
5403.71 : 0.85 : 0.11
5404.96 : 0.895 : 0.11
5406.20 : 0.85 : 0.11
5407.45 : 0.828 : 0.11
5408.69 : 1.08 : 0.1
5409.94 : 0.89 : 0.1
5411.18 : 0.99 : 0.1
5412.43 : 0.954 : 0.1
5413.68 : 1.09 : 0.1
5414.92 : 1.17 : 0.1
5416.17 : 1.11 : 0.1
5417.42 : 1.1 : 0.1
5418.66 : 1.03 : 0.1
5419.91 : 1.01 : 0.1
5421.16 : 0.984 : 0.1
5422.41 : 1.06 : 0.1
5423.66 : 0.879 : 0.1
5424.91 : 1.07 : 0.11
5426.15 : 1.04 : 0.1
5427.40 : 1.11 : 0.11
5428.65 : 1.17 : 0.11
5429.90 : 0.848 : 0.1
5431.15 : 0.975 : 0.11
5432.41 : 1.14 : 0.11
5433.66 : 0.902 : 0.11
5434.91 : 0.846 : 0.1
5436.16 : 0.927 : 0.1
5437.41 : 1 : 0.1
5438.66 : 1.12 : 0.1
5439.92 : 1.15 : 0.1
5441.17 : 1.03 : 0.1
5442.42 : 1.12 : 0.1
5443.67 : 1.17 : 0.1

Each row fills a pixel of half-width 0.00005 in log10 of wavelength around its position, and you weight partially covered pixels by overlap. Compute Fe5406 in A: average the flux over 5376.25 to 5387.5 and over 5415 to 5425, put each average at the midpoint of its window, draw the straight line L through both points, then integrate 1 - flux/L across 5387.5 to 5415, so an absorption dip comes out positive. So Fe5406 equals 2.10 A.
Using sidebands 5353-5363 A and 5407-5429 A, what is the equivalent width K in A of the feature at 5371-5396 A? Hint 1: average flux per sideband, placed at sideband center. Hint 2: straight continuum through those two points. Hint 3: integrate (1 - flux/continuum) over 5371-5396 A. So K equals 1.1 A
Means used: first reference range 1.13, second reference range 1.03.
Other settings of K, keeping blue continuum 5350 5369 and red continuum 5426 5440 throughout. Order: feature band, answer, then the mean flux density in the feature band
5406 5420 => 0.3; 1.01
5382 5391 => 0.4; 1.02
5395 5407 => 1.3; 0.933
